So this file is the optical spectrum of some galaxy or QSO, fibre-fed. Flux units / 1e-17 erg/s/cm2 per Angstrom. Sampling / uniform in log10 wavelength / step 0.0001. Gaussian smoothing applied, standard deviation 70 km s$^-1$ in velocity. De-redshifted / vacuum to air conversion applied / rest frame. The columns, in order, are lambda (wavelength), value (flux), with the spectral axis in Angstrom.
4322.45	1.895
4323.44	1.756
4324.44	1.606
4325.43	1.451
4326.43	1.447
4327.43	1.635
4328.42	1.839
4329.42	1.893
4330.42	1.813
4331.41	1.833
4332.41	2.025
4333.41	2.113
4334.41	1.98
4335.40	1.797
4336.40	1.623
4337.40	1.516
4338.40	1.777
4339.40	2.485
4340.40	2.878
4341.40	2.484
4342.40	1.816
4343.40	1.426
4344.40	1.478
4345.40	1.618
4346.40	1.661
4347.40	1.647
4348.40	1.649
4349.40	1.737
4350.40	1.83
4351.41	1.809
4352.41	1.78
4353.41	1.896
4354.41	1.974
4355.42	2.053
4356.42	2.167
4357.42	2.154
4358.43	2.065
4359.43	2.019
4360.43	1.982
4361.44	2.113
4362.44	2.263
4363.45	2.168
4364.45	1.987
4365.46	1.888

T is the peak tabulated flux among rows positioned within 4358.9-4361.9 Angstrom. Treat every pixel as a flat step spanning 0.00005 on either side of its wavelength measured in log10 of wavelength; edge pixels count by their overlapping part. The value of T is 2.113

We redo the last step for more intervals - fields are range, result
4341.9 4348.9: 1.816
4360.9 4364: 2.263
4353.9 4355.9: 2.053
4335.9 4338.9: 1.777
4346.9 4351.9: 1.83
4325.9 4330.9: 1.893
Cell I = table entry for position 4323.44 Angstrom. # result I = 1.756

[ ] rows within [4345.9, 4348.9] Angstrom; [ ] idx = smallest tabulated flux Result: 1.647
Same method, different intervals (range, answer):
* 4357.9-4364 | 1.982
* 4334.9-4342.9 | 1.516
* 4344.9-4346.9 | 1.618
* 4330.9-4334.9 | 1.833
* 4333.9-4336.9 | 1.623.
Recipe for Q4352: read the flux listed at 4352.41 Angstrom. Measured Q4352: 1.78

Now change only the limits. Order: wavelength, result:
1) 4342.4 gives 1.816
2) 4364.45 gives 1.987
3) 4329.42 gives 1.893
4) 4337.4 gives 1.516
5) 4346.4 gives 1.661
